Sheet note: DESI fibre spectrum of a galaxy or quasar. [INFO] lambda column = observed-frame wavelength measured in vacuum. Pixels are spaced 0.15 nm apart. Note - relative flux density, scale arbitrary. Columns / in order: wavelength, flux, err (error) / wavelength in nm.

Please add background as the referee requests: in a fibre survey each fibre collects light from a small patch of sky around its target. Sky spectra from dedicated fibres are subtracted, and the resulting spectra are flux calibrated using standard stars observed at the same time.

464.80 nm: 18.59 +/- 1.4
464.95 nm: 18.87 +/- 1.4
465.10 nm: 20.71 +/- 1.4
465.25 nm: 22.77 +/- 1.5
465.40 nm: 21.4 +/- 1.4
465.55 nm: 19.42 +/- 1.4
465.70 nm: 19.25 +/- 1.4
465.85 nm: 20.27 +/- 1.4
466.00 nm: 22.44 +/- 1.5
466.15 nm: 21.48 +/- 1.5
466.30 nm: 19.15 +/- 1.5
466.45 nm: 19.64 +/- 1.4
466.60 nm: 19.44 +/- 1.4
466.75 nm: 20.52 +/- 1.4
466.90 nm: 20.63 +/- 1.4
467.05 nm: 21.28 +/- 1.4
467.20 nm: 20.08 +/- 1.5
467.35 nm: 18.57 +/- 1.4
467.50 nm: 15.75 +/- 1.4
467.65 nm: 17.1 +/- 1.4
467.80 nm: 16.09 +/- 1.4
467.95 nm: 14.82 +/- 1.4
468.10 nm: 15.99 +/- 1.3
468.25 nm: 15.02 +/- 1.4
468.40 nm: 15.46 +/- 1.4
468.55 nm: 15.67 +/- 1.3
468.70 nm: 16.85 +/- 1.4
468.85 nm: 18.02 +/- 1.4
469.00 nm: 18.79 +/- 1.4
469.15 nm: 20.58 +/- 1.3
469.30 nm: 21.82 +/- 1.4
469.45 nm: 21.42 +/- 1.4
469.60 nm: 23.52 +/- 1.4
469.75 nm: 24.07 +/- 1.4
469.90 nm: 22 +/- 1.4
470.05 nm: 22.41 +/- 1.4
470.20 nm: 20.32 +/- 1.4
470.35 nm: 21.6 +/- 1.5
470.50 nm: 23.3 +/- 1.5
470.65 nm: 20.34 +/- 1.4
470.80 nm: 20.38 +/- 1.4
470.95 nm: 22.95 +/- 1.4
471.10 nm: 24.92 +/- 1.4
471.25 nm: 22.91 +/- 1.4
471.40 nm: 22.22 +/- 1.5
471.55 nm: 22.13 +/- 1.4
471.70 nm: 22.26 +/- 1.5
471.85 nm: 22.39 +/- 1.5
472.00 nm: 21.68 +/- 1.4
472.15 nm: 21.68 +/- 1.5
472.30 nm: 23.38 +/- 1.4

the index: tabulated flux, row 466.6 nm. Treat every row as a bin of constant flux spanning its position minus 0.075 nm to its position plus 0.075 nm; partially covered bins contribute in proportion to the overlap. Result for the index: 19.44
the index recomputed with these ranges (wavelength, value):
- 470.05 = 22.41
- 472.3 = 23.38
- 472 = 21.68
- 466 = 22.44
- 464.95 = 18.87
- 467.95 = 14.82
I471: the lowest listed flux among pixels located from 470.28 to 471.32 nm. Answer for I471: 20.34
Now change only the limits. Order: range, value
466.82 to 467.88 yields 15.75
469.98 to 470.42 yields 20.32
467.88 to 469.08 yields 14.82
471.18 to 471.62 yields 22.13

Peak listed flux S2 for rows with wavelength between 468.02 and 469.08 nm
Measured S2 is 18.79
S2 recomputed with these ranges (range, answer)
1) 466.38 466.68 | 19.64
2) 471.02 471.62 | 24.92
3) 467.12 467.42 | 20.08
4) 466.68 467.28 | 21.28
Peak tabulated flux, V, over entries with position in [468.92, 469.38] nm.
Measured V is 21.82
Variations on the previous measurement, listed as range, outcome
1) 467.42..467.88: 17.1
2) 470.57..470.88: 20.38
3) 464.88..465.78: 22.77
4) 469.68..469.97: 24.07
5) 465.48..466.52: 22.44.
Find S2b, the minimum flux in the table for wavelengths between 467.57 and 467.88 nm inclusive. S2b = 16.09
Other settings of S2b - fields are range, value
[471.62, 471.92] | 22.26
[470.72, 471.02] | 20.38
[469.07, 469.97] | 20.58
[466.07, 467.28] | 19.15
